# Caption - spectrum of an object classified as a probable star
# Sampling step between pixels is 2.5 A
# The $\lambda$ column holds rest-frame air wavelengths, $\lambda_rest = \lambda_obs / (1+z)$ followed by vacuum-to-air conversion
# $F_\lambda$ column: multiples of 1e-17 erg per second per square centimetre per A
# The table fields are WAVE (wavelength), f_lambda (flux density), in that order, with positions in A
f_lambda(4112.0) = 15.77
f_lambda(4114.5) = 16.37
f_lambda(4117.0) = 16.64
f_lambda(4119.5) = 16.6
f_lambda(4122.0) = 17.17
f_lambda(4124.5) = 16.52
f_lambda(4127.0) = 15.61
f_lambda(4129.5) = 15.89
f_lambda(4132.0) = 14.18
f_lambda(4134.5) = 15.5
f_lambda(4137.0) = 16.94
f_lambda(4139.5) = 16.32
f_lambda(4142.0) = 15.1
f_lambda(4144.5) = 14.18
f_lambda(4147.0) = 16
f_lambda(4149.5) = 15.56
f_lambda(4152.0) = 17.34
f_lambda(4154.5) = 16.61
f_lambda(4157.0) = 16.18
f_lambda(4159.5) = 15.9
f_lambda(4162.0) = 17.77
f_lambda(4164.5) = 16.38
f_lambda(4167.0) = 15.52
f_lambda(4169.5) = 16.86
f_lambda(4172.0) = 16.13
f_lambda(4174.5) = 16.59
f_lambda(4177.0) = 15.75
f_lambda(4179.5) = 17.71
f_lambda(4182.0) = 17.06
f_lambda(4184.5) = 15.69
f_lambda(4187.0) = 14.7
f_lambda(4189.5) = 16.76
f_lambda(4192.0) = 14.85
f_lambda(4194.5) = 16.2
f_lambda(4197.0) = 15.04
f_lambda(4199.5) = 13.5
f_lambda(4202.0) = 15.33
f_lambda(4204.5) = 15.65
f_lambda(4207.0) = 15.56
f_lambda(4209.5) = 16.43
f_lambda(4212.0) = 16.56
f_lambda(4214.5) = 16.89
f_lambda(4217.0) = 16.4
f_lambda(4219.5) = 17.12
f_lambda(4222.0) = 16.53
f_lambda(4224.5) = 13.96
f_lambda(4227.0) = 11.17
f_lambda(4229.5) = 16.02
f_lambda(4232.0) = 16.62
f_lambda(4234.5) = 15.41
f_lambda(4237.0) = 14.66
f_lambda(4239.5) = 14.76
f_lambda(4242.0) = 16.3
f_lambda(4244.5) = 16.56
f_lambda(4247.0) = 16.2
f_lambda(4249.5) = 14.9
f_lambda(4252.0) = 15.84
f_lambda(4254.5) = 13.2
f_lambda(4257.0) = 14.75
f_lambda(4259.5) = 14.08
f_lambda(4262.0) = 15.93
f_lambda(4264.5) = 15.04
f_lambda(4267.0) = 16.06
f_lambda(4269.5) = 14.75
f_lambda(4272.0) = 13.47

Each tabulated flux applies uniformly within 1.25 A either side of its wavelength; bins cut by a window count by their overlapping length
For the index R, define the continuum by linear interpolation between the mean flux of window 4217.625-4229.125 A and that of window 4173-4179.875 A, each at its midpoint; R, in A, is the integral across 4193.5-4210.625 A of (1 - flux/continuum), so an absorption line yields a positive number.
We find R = 0.3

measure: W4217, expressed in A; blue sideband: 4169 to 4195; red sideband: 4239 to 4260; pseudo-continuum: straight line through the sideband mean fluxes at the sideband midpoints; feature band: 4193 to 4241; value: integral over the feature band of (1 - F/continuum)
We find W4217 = 0.7 A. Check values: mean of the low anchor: 16.2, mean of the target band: 15.5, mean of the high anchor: 15.2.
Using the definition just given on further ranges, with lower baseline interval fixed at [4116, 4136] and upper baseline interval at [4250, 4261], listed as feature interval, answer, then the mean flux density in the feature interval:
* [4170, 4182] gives -0.91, 16.6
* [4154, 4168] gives -0.70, 16.4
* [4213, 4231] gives -0.67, 15.5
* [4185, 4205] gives -0.04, 15.3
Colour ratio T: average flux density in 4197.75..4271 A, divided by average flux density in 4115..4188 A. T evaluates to 0.95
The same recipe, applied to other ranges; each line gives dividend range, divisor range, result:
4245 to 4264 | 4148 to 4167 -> 0.91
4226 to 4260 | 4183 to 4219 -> 0.96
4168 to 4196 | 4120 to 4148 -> 1.03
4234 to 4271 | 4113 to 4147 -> 0.96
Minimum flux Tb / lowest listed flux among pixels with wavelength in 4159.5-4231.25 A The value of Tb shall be 11.17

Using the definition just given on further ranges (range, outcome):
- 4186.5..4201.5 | 13.5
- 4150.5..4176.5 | 15.52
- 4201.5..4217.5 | 15.33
